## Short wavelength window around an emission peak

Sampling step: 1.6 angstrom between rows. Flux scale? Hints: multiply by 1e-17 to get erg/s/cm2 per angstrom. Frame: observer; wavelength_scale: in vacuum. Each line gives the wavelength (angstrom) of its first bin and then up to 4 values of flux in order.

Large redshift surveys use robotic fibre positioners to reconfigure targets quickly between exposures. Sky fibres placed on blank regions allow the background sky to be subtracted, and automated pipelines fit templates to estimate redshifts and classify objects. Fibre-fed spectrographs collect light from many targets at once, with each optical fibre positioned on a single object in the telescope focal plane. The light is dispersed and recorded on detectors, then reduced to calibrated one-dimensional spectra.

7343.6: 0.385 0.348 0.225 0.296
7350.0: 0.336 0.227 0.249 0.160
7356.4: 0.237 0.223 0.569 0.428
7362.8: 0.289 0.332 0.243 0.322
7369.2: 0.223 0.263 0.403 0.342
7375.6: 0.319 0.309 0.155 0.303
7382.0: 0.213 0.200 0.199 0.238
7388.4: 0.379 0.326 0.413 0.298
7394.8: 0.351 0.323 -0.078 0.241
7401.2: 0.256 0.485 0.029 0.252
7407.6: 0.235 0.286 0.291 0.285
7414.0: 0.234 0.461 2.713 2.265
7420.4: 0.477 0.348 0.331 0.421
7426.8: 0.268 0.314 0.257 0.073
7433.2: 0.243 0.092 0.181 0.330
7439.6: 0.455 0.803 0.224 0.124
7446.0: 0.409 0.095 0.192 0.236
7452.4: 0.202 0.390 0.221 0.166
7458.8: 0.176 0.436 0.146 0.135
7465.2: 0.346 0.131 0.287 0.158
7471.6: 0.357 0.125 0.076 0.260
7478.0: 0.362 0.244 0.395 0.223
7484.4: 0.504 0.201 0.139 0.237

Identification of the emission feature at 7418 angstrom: H-alpha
